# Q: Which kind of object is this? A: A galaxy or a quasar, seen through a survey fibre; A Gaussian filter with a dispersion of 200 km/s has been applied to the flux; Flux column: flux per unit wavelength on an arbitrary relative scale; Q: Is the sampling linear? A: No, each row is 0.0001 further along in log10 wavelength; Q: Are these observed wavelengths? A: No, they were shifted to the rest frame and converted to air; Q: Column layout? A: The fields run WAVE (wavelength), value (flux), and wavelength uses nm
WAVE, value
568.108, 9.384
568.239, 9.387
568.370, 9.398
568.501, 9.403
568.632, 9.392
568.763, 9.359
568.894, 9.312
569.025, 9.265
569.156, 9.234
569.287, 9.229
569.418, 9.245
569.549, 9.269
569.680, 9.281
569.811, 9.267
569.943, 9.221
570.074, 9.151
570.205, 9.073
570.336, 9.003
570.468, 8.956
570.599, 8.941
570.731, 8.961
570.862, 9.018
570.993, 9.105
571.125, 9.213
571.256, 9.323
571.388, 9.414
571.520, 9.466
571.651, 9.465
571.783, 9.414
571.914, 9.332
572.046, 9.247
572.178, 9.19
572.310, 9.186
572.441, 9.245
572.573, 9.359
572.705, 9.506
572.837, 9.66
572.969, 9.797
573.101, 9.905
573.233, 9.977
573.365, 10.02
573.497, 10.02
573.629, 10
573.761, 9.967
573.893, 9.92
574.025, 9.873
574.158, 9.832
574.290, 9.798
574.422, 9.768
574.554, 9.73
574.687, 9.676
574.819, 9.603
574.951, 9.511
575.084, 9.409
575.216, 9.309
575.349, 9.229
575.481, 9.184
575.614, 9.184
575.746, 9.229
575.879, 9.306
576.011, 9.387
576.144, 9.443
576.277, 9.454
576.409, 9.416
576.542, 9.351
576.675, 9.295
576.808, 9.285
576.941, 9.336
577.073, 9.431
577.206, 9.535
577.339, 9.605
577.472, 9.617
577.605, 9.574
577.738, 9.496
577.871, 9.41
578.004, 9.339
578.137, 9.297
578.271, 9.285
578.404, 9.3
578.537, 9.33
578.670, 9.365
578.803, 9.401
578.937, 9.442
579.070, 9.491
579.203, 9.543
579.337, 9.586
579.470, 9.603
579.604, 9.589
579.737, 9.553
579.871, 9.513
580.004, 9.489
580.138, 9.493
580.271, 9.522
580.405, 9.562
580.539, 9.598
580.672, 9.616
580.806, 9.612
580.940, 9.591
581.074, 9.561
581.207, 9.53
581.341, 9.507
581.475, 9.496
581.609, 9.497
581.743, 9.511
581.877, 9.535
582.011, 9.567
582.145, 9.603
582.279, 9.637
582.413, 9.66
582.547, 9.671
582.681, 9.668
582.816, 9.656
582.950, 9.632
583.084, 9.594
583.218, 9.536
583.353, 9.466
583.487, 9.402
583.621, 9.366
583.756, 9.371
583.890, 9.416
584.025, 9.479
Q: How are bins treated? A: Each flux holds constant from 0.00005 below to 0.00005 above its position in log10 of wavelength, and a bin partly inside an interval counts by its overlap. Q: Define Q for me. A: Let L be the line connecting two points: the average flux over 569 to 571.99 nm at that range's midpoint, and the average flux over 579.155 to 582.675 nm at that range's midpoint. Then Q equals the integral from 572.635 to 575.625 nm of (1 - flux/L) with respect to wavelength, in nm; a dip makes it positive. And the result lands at -0.12 nm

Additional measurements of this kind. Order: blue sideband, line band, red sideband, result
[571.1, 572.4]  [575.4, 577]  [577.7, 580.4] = 0.01 nm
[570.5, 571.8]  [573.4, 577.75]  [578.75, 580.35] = -0.08 nm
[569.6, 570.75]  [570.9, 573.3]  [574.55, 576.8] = -0.06 nm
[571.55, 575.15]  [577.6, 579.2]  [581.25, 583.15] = 0.04 nm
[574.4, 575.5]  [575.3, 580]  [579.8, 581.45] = 0.05 nm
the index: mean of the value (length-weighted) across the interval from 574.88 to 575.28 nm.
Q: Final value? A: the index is 9.42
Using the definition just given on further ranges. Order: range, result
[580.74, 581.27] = 9.58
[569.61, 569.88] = 9.26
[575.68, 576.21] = 9.34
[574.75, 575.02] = 9.56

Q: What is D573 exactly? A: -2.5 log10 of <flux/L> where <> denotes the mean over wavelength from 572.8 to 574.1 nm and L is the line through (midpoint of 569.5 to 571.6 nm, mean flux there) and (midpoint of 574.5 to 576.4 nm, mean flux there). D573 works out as -0.07 mag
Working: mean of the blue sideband 9.17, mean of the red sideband 9.4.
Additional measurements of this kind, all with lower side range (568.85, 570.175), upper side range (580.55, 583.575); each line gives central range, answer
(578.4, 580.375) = 0.00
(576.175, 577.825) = 0.00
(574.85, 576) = 0.01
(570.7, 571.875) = 0.00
